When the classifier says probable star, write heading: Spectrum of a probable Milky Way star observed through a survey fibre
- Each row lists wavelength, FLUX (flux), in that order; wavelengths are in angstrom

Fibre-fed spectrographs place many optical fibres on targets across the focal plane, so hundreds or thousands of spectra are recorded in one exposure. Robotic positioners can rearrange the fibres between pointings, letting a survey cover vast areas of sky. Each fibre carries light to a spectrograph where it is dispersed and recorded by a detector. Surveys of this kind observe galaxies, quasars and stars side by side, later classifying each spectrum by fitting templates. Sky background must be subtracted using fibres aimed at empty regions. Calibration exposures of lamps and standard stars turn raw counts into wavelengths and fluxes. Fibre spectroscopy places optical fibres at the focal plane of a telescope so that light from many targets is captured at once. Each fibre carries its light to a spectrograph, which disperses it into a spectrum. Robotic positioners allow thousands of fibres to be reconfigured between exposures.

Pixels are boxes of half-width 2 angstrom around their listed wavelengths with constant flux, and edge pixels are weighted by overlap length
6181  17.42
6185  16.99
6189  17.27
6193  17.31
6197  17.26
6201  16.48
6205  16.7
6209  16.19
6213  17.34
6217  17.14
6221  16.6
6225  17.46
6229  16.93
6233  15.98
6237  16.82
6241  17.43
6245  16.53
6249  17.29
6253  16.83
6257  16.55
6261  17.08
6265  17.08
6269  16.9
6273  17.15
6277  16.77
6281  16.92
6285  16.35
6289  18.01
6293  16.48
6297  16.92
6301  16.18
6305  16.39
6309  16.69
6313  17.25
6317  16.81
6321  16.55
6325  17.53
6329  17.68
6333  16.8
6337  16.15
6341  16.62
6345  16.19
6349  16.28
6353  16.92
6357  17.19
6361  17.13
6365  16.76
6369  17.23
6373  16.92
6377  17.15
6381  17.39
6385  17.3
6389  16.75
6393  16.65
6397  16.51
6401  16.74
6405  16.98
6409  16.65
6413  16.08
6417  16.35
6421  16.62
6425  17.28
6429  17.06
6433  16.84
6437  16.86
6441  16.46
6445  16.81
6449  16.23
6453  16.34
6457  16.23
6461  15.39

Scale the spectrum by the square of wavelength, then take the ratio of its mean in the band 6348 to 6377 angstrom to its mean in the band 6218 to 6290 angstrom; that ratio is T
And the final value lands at 1.04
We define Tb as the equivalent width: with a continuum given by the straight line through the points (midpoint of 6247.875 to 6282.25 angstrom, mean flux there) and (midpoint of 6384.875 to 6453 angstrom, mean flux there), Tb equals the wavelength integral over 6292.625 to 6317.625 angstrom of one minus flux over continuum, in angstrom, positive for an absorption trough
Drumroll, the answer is 0.3 angstrom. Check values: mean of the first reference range 16.9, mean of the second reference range 16.7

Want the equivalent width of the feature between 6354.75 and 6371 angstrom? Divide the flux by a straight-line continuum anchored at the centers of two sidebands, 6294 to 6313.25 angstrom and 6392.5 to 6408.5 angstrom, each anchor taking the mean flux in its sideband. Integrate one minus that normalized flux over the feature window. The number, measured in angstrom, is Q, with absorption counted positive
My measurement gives -0.38 angstrom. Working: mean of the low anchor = 16.6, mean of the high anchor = 16.7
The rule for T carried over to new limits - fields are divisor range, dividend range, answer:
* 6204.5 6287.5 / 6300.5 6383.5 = 1.03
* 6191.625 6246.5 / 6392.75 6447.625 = 1.06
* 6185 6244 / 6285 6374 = 1.03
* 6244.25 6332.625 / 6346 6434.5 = 1.03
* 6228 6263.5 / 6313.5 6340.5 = 1.03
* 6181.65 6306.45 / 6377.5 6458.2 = 1.05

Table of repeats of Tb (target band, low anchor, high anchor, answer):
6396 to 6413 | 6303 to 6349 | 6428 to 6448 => 0.1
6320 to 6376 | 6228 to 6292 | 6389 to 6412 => -0.3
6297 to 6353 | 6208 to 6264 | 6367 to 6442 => 0.5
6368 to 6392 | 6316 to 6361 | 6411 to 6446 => -0.5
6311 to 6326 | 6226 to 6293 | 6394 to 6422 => -0.2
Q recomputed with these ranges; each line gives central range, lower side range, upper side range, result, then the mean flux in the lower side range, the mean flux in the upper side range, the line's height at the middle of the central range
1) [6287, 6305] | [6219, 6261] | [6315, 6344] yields 0.01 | 16.9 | 16.9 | 16.9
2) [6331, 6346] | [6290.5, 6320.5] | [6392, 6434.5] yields 0.21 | 16.7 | 16.7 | 16.7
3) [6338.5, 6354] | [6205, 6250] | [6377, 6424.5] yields 0.31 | 16.9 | 16.8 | 16.8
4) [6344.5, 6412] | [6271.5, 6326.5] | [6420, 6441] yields 0.04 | 16.8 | 16.9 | 16.9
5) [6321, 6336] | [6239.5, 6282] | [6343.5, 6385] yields -0.18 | 17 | 16.9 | 16.9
